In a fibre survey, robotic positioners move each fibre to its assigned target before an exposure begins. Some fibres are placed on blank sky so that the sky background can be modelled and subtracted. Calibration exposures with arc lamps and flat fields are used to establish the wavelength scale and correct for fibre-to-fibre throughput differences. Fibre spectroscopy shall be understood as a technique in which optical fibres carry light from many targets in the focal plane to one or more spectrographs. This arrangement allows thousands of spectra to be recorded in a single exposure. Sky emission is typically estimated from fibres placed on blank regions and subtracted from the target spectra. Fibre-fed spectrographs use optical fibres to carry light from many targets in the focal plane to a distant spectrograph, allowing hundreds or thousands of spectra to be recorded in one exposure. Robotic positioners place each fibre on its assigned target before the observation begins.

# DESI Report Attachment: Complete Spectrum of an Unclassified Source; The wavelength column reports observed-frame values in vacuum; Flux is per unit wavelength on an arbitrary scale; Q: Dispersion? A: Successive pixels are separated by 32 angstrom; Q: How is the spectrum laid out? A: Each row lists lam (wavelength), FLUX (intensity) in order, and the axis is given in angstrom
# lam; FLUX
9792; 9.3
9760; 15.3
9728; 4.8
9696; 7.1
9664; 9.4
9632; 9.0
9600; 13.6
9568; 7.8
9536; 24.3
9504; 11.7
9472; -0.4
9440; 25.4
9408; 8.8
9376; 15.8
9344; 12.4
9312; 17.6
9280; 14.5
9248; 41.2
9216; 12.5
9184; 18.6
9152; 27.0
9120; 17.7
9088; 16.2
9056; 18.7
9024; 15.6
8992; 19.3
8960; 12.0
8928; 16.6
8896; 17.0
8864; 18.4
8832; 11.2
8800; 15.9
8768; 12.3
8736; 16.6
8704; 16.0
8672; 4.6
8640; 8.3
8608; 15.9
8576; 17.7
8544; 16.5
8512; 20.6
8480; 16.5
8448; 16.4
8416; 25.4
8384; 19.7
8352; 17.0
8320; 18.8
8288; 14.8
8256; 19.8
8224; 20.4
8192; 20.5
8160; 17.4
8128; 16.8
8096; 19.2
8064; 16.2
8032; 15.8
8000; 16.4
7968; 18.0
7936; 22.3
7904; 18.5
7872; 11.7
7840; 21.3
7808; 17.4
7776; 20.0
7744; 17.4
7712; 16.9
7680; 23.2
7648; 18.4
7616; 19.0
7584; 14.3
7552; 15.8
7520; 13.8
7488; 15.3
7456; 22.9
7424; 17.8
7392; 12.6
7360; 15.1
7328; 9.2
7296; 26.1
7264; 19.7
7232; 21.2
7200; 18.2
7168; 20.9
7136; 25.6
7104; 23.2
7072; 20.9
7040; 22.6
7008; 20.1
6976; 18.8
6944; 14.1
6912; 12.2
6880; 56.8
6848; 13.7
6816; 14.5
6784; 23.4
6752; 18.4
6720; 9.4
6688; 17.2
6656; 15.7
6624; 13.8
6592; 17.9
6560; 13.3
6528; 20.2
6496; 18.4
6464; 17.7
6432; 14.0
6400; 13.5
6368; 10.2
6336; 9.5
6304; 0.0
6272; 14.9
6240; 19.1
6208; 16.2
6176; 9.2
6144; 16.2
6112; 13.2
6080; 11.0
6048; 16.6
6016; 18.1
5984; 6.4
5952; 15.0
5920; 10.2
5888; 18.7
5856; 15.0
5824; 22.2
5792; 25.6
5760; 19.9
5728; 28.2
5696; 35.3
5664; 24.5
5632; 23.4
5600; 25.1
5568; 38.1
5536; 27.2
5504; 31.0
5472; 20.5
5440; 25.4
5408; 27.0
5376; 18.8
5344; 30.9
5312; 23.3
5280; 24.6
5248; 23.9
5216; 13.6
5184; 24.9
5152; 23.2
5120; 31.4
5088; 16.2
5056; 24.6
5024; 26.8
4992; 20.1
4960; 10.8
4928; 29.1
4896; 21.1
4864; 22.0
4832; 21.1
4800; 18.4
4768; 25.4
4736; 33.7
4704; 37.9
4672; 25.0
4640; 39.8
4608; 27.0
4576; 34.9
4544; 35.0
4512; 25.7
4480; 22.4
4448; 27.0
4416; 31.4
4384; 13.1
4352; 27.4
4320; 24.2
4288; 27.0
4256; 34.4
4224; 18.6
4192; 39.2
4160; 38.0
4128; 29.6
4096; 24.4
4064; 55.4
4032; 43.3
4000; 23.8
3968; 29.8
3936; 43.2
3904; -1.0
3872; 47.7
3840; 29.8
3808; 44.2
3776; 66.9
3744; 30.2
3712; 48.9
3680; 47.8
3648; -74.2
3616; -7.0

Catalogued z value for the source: 0.847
